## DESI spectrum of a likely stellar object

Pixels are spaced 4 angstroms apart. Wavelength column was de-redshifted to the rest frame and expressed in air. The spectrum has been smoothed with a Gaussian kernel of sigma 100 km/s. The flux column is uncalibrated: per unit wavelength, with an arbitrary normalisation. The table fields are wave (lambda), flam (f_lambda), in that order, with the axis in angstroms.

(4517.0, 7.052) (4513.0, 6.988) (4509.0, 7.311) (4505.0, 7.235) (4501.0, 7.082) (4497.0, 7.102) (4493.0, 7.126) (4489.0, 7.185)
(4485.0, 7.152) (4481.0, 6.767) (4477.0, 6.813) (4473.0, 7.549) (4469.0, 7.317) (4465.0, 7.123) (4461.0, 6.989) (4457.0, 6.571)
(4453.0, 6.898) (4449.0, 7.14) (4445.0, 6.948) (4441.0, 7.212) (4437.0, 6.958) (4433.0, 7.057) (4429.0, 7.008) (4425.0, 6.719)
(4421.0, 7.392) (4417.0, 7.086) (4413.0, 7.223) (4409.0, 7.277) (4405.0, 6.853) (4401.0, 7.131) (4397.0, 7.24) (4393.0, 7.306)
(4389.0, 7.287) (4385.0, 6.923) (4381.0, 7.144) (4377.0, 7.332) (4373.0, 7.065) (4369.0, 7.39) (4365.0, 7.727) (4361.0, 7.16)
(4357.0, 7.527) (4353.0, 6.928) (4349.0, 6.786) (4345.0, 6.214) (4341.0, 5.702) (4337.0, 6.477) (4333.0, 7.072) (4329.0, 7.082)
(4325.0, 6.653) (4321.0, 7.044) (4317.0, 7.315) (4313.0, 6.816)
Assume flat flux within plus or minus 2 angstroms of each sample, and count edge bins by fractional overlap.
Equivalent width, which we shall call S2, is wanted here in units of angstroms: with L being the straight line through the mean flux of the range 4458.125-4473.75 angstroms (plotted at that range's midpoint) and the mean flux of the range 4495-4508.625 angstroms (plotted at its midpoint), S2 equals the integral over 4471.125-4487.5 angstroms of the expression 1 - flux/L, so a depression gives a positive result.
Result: 0.2 angstroms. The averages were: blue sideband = 7.18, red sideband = 7.16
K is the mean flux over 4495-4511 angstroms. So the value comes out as 7.18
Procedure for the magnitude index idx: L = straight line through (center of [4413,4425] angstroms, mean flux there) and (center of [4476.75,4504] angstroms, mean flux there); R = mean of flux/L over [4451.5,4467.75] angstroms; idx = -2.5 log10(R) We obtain 0.028 mag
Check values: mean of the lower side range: 7.15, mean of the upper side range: 7.05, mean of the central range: 6.91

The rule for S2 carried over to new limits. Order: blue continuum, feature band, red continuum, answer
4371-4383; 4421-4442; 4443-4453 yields 0.10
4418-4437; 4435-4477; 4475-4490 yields -0.35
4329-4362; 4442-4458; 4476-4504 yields 0.08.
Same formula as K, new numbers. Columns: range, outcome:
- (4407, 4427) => 7.14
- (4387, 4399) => 7.28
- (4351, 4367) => 7.34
